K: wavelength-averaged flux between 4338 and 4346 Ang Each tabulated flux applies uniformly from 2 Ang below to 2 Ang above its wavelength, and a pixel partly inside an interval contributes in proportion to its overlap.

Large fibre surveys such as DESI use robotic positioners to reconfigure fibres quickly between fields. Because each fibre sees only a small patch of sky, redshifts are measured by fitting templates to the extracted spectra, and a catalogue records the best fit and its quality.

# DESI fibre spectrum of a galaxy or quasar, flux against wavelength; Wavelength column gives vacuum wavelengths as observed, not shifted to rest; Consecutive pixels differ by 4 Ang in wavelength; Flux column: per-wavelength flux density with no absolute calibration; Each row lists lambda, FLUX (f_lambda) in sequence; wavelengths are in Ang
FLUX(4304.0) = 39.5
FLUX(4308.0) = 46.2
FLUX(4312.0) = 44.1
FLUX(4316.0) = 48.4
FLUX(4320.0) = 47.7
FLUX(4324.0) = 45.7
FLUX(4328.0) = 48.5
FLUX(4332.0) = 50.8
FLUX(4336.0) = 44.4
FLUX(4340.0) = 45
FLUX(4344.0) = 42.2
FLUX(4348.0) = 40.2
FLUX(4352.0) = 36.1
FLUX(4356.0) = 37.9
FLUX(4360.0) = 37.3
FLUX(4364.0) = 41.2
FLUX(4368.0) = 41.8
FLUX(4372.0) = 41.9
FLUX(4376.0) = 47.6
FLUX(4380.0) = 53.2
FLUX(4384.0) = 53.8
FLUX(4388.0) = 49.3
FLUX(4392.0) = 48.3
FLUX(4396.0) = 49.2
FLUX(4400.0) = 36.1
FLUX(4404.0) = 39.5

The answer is 43.6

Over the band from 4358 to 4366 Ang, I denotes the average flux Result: 39.2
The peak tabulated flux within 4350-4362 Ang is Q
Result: 37.9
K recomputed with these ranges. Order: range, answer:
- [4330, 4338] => 47.6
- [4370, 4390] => 49.2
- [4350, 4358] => 37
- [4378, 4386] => 53.5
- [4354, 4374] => 40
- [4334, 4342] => 44.7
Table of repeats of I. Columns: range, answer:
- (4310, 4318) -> 46.2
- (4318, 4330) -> 47.3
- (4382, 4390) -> 51.5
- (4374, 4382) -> 50.4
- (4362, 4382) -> 45.1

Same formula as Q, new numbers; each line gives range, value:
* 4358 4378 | 47.6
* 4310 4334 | 50.8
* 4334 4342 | 45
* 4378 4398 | 53.8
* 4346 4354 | 40.2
